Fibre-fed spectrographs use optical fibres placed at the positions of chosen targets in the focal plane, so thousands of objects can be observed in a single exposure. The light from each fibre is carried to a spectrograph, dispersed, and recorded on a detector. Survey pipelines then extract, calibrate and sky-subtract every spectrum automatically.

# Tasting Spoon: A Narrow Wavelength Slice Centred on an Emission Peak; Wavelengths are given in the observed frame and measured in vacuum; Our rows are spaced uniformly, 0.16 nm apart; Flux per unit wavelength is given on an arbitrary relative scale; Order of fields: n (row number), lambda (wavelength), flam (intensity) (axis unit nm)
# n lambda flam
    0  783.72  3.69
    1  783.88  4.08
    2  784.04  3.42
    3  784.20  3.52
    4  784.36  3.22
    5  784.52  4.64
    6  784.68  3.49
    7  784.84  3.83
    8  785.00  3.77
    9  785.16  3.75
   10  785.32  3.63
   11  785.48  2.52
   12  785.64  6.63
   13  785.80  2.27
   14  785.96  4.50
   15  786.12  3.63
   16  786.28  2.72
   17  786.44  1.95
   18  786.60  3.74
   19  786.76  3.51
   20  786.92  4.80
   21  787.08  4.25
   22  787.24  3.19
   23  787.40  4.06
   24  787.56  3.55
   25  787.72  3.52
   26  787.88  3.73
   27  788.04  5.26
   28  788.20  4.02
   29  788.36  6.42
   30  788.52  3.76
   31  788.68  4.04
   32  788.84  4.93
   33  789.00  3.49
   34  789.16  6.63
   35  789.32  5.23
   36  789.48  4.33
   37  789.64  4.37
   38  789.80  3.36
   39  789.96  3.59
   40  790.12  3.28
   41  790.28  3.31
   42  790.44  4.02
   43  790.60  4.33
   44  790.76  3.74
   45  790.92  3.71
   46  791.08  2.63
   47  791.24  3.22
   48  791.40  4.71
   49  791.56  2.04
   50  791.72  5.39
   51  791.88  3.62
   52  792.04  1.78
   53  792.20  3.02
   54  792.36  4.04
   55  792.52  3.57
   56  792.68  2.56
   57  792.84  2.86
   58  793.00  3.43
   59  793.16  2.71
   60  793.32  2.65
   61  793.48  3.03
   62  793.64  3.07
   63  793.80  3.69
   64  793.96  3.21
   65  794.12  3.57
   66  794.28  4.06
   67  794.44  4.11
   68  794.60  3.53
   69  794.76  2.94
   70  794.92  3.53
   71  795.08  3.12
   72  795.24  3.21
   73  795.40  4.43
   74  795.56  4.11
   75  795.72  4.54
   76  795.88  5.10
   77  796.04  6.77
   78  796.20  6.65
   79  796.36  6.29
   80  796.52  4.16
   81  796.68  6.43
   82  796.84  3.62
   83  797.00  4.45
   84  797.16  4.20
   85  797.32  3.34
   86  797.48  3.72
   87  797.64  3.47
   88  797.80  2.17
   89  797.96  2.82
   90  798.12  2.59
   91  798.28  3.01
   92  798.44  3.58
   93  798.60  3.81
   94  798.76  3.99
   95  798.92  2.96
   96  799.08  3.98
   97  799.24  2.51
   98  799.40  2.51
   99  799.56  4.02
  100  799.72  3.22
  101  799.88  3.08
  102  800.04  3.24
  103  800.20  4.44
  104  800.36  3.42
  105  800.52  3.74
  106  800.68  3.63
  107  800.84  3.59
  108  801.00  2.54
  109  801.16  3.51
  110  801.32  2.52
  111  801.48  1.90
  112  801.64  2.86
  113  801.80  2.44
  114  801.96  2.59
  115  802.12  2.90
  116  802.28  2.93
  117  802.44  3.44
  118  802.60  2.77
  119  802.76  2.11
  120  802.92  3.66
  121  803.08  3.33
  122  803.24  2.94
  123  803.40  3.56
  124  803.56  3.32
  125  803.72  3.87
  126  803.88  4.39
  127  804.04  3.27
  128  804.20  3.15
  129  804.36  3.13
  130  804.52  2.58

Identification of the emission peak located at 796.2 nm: [O III] 5007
